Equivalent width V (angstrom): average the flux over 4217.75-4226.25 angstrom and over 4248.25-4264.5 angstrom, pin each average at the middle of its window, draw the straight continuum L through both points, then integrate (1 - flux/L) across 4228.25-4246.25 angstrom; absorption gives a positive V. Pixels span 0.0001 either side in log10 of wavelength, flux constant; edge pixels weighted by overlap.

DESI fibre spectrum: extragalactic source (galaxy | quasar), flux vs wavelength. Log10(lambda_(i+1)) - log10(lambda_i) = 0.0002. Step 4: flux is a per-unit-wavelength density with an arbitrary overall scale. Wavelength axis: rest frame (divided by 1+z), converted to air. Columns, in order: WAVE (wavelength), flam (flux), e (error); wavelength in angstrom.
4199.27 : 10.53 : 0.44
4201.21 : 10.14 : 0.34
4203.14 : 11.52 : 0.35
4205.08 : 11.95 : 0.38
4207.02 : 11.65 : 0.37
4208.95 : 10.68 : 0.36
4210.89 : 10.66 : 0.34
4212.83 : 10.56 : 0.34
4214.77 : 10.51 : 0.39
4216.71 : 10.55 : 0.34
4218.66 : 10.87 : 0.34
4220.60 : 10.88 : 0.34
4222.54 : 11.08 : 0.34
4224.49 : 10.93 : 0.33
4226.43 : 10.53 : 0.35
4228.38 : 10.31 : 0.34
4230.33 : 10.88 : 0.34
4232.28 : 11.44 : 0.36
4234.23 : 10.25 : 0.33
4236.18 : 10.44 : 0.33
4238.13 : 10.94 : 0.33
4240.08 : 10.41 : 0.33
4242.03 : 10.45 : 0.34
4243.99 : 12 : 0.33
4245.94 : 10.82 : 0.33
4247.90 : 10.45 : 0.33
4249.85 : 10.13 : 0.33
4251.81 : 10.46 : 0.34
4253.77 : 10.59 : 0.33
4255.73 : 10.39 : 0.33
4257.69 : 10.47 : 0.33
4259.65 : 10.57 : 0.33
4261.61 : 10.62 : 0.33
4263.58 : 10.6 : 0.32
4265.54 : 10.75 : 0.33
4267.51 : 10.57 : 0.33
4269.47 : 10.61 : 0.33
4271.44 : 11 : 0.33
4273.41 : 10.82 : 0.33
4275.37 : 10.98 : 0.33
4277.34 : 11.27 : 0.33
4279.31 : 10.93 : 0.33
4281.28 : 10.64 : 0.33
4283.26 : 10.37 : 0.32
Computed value -0.2 angstrom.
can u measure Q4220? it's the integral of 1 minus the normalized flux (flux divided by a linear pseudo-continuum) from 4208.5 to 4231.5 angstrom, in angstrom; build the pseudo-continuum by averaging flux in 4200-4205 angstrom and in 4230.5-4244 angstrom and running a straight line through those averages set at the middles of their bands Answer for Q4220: 0.4 angstrom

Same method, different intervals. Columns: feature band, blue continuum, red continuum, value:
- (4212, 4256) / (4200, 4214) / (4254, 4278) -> 0.7 angstrom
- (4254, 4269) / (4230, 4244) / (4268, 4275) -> 0.3 angstrom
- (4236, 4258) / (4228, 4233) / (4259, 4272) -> 0.3 angstrom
